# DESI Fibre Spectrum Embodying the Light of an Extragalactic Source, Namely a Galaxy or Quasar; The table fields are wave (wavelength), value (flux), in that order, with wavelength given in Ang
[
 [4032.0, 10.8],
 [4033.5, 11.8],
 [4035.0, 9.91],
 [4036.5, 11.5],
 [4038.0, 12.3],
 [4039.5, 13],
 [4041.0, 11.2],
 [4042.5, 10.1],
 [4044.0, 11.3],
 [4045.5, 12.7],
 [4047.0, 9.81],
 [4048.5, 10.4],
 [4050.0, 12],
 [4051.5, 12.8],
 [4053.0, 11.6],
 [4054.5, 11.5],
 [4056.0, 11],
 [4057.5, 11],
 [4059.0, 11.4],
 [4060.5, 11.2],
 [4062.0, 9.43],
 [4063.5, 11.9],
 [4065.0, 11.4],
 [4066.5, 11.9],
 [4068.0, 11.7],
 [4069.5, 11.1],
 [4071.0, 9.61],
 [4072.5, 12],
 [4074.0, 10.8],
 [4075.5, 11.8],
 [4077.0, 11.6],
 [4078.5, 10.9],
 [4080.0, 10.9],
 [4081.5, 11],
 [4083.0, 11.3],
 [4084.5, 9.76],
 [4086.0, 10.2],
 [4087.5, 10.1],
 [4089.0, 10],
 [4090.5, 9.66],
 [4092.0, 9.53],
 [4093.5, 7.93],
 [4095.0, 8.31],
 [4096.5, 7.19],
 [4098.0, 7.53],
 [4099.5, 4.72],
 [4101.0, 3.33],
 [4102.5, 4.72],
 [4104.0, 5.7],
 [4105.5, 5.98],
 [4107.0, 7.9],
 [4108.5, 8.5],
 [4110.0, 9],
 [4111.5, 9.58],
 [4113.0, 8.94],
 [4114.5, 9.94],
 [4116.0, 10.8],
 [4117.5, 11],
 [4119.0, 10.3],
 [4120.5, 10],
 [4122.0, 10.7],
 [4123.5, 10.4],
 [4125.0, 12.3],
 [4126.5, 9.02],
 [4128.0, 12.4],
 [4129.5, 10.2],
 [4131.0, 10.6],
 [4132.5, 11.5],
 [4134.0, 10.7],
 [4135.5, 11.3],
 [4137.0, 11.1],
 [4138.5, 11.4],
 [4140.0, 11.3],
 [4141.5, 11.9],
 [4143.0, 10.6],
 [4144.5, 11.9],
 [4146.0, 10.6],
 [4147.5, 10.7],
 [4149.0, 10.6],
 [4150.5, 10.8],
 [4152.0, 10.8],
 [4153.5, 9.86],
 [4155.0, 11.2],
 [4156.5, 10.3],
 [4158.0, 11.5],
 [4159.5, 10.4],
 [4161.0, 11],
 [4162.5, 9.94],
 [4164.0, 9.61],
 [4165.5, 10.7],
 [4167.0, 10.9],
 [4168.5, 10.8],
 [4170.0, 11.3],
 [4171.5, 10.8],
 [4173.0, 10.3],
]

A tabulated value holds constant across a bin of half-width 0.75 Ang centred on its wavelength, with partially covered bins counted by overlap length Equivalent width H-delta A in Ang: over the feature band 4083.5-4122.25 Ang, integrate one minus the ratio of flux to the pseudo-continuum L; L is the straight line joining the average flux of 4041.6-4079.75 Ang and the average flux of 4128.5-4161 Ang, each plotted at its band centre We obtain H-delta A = 9.0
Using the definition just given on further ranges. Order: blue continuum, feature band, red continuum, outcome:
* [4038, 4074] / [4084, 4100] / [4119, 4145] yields 3.6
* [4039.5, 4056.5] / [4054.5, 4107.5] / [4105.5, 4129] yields 5.7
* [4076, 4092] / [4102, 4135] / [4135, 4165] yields 3.4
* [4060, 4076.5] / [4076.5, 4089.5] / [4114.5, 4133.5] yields 0.5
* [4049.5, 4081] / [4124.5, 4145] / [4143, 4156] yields -0.5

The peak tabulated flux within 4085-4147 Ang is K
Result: 12.4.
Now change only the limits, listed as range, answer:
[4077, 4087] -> 11.6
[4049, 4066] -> 12.8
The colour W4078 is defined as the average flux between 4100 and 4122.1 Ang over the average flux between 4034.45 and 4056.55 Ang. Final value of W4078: 0.73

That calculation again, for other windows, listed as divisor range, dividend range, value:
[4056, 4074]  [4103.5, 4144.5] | 0.91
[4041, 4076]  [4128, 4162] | 0.97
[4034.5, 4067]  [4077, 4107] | 0.74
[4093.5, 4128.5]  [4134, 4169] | 1.26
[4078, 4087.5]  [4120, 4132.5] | 1.01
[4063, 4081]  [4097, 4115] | 0.63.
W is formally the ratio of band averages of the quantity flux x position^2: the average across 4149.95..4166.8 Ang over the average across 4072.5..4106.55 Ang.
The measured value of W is 1.24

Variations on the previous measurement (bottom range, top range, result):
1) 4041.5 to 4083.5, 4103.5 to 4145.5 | 0.94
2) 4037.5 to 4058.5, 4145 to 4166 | 0.97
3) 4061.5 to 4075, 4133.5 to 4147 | 1.04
